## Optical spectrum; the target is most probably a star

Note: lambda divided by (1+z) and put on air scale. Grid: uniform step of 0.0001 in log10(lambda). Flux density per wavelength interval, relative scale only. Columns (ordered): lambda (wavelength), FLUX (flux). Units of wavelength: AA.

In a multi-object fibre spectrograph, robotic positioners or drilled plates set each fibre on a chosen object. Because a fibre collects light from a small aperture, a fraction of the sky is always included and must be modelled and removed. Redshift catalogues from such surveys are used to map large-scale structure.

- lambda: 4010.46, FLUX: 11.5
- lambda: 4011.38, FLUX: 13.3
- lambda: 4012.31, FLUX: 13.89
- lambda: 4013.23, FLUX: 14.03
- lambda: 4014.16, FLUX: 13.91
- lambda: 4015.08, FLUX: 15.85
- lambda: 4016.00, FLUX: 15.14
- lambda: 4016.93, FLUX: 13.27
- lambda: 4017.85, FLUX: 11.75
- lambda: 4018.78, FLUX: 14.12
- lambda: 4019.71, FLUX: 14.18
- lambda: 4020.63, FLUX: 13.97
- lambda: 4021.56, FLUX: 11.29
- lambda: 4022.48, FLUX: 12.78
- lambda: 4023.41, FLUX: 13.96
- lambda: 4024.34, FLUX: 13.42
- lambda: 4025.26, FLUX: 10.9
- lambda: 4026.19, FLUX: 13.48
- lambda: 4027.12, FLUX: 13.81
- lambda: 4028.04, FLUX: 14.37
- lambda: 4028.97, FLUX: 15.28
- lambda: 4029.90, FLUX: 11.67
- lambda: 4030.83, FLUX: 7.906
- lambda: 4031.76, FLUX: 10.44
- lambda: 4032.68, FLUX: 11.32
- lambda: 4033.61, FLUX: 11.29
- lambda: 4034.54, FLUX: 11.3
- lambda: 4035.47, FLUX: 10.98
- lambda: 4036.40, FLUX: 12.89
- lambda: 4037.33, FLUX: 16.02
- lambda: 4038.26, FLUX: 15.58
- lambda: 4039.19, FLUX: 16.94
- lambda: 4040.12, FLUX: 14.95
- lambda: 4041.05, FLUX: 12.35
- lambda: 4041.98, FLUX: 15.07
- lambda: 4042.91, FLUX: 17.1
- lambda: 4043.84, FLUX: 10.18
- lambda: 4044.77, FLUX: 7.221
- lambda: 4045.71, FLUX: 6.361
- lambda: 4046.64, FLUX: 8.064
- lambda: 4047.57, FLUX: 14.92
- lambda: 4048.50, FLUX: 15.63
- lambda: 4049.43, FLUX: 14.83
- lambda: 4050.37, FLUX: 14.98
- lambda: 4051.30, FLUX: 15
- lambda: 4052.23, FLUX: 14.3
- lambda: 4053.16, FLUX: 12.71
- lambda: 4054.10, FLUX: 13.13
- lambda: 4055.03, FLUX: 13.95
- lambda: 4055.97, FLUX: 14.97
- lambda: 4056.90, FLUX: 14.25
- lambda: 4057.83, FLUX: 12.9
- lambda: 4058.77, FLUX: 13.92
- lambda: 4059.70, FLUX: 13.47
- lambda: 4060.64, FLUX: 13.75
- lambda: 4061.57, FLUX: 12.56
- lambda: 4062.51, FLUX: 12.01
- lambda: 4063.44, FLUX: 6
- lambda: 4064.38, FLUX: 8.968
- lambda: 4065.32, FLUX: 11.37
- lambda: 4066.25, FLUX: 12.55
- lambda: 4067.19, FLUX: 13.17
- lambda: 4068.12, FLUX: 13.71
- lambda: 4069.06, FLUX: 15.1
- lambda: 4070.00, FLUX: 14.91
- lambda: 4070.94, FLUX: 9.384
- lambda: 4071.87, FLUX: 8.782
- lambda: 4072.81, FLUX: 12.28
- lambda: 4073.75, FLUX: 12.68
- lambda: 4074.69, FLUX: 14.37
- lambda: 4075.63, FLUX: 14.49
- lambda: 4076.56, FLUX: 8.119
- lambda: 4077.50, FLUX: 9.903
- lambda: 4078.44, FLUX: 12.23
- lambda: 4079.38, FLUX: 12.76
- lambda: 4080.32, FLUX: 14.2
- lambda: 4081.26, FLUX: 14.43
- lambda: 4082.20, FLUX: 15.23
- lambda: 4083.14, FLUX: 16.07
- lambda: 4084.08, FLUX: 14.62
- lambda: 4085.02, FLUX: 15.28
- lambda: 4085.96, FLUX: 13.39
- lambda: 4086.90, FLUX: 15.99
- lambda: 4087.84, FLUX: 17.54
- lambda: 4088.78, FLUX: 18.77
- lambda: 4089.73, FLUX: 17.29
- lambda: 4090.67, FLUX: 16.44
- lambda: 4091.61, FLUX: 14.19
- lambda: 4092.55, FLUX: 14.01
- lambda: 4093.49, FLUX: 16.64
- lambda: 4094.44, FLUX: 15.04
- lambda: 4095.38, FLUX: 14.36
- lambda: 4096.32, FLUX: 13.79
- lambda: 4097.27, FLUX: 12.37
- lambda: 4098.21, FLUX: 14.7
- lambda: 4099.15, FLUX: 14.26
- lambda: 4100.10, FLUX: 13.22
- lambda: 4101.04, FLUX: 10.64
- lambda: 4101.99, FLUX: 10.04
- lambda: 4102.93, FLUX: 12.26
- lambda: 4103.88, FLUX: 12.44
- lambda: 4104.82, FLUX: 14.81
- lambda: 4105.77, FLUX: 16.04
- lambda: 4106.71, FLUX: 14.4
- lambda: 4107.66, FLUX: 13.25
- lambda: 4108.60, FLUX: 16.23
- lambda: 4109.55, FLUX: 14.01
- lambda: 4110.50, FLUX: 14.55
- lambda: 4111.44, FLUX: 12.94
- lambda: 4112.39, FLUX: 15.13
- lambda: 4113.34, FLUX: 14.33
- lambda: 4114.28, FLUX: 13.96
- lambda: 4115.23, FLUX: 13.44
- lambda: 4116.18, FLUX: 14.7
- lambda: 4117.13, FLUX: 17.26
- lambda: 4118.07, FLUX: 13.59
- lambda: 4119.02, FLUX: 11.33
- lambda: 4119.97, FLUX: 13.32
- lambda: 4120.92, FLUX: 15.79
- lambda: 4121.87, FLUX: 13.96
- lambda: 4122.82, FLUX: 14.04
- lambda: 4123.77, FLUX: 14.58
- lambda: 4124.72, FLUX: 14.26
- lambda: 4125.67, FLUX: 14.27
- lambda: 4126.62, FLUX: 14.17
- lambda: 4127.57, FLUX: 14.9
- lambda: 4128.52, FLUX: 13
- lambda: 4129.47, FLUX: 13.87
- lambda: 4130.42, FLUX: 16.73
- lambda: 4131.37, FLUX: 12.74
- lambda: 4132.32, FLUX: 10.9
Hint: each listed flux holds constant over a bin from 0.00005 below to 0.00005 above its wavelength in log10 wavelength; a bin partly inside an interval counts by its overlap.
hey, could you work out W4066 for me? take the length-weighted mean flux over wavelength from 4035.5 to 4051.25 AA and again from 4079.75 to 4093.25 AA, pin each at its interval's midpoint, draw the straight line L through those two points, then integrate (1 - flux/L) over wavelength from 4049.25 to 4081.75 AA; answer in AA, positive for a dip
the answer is 3.78 AA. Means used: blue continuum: 13.3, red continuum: 15.5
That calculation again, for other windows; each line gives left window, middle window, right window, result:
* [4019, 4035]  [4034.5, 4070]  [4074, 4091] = 0.9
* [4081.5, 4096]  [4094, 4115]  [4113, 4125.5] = 1.6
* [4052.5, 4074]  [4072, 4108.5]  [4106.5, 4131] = -1.7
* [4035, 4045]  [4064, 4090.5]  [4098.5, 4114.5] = 0.3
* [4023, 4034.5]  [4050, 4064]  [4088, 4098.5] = 0.4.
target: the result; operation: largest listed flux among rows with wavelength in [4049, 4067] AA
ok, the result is 15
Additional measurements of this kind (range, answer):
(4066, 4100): 18.77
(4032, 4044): 17.1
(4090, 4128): 17.26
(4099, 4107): 16.04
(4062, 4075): 15.1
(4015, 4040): 16.94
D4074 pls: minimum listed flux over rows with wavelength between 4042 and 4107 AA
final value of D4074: 6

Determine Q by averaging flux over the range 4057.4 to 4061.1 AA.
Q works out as 13.5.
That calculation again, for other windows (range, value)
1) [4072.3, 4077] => 12.4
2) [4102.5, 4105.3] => 13.2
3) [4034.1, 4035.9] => 11.1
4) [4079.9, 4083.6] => 15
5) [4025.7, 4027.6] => 13.6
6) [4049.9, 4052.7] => 14.8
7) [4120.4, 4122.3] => 14.8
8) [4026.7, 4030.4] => 13.7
